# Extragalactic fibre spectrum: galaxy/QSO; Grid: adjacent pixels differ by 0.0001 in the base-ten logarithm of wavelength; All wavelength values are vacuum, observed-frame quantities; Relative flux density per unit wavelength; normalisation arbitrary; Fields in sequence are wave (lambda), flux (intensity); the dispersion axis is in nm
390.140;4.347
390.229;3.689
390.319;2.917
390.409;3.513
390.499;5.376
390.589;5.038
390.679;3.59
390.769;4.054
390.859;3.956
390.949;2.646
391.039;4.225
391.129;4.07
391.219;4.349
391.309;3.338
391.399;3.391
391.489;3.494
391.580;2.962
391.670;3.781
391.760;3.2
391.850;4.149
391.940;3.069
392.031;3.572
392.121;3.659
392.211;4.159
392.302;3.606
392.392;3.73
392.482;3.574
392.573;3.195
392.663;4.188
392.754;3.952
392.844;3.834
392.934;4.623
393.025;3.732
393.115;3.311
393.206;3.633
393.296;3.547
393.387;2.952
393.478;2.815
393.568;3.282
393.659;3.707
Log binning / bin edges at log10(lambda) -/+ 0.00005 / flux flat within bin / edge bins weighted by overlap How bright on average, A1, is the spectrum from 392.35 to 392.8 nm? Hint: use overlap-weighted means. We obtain 3.73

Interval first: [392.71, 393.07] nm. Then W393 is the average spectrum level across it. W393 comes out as 4.04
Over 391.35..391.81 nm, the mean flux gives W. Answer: 3.37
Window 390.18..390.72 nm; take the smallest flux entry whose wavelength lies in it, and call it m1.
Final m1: 2.917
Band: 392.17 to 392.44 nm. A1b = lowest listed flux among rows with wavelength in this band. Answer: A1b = 3.606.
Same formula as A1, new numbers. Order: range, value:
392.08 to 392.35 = 3.81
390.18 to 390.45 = 3.4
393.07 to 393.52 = 3.25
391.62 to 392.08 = 3.55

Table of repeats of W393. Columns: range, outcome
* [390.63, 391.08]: 3.7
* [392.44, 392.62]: 3.39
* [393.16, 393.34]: 3.59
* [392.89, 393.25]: 3.82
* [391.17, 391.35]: 3.86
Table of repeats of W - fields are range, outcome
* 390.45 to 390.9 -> 4.4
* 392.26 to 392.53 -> 3.63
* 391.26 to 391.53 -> 3.42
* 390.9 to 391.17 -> 3.65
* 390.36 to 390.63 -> 4.61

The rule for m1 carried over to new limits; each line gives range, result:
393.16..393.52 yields 2.815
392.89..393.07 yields 3.732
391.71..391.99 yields 3.069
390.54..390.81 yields 3.59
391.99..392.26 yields 3.572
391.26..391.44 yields 3.338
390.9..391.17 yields 2.646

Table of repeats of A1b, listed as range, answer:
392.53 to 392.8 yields 3.195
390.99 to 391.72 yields 2.962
